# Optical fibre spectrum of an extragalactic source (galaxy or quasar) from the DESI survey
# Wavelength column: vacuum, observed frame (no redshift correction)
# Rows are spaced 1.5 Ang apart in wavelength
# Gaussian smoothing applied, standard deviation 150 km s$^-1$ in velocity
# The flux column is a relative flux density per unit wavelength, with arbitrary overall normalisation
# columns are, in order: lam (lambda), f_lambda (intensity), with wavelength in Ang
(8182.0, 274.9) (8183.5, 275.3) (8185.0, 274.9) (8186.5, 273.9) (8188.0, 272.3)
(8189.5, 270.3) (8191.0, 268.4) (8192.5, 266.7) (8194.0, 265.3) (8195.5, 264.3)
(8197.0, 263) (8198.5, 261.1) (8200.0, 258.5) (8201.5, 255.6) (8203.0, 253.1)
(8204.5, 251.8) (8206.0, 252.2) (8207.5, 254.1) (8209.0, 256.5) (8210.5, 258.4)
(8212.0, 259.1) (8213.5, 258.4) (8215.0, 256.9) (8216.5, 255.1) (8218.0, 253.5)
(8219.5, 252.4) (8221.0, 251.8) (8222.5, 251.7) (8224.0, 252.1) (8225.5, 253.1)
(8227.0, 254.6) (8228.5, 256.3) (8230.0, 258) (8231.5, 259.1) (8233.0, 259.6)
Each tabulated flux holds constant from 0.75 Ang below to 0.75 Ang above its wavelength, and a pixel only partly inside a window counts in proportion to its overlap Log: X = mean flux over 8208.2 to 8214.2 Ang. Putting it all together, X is 258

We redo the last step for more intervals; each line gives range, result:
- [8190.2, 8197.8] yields 266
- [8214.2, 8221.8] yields 254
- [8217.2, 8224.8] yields 252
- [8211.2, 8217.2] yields 257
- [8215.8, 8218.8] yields 254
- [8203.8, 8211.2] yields 255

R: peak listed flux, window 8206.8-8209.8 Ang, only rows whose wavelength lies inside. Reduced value 256.5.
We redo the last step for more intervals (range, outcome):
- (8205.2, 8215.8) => 259.1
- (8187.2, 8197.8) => 272.3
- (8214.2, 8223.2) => 256.9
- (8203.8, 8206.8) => 252.2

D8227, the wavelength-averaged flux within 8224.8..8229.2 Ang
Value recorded 255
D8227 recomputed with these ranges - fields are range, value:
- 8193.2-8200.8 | 262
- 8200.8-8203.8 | 254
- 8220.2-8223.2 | 252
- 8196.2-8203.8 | 258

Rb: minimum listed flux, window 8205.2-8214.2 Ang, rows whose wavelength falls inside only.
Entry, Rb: 252.2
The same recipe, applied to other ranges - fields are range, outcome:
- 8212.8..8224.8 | 251.7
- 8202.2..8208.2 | 251.8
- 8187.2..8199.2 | 261.1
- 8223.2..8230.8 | 252.1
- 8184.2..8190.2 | 270.3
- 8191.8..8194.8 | 265.3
